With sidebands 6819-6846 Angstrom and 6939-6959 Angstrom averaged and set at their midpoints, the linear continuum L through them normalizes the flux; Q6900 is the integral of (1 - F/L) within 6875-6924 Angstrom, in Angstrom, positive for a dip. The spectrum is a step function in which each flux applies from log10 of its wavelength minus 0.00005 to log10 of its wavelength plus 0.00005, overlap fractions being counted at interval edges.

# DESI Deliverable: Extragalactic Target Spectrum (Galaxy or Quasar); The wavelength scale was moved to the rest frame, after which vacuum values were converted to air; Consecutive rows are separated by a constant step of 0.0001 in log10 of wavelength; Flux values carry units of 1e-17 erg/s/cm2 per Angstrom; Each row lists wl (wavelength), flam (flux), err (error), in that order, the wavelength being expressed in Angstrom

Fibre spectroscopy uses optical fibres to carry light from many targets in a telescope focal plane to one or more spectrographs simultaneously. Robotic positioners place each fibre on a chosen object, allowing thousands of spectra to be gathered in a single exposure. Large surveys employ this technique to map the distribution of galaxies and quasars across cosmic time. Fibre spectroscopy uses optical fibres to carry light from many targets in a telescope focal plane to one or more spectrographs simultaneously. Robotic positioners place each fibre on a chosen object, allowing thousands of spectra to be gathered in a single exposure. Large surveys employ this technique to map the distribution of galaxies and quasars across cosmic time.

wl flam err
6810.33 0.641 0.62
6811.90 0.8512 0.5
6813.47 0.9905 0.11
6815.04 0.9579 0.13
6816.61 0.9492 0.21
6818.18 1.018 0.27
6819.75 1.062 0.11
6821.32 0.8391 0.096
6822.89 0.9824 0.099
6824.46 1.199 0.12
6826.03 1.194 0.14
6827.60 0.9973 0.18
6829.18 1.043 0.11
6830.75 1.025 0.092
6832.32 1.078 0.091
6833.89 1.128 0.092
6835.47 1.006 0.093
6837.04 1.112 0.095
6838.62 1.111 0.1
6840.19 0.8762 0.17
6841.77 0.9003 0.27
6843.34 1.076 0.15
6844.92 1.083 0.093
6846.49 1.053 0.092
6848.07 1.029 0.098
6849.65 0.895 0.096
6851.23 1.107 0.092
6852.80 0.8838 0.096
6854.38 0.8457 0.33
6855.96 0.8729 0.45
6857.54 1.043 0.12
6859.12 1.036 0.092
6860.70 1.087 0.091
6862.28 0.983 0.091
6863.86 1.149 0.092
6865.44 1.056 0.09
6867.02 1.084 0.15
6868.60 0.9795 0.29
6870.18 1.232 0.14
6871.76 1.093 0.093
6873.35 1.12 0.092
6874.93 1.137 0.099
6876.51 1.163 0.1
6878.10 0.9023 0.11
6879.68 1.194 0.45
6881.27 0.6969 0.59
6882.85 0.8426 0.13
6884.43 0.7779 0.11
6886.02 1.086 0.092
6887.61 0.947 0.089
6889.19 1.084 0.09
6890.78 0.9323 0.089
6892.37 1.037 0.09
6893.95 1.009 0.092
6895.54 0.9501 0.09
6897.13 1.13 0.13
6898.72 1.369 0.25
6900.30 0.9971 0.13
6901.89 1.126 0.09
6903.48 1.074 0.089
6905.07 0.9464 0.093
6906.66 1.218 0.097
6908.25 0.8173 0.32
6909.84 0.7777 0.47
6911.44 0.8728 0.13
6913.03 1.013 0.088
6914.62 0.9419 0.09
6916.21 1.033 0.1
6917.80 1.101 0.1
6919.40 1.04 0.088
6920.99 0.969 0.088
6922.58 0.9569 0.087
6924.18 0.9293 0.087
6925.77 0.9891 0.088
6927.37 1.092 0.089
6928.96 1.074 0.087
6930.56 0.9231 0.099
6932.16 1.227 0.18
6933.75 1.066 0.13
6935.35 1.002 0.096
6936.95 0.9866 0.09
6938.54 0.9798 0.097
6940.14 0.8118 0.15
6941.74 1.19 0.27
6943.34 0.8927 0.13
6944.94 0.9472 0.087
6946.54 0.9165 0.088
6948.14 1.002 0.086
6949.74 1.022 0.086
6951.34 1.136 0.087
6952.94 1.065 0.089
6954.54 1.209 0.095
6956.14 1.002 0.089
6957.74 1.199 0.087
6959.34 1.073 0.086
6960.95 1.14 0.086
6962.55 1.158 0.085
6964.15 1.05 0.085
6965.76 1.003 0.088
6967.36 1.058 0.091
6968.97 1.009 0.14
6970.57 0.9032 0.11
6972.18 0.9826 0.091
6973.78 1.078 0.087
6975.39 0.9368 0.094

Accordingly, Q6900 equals 1.7 Angstrom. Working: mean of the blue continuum 1.04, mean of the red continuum 1.03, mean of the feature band 1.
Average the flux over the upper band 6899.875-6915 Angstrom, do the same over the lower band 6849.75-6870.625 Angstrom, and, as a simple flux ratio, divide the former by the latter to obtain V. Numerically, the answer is 0.96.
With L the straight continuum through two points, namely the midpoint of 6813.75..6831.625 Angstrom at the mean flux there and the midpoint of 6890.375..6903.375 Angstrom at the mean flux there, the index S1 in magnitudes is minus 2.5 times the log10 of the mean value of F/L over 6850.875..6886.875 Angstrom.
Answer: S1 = 0.04 mag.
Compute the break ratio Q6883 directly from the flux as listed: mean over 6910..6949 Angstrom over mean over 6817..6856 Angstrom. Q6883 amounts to 1.0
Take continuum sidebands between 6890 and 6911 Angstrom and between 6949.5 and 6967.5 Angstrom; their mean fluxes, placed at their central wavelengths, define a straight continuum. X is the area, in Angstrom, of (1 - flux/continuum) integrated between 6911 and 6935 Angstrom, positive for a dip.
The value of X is 0.8 Angstrom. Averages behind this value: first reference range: 1.03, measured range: 1.02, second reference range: 1.1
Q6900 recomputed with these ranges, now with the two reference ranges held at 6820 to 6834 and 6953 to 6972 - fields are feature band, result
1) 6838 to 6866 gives 1.4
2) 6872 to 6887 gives 0.9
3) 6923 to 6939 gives 0.6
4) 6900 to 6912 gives 0.9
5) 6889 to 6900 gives -0.1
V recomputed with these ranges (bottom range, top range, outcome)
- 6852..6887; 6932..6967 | 1.03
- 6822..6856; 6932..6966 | 1.02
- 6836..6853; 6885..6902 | 1.04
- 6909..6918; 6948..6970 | 1.14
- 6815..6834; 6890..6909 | 1.01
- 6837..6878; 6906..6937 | 0.97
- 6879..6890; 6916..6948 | 1.06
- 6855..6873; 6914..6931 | 0.95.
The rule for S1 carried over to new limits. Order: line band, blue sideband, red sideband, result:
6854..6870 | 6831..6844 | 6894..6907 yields 0.03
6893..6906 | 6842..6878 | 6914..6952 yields -0.05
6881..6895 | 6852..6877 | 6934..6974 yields 0.11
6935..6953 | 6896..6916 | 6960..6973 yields 0.04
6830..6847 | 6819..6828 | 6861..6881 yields 0.02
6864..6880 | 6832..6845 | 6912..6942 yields -0.07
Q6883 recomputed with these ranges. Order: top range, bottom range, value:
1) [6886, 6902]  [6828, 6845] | 1.02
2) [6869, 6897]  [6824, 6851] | 0.97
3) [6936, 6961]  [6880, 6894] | 1.10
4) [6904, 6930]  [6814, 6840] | 0.95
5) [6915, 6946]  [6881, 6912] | 1.02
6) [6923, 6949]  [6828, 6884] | 0.98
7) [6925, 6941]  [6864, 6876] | 0.92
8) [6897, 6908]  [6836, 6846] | 1.08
